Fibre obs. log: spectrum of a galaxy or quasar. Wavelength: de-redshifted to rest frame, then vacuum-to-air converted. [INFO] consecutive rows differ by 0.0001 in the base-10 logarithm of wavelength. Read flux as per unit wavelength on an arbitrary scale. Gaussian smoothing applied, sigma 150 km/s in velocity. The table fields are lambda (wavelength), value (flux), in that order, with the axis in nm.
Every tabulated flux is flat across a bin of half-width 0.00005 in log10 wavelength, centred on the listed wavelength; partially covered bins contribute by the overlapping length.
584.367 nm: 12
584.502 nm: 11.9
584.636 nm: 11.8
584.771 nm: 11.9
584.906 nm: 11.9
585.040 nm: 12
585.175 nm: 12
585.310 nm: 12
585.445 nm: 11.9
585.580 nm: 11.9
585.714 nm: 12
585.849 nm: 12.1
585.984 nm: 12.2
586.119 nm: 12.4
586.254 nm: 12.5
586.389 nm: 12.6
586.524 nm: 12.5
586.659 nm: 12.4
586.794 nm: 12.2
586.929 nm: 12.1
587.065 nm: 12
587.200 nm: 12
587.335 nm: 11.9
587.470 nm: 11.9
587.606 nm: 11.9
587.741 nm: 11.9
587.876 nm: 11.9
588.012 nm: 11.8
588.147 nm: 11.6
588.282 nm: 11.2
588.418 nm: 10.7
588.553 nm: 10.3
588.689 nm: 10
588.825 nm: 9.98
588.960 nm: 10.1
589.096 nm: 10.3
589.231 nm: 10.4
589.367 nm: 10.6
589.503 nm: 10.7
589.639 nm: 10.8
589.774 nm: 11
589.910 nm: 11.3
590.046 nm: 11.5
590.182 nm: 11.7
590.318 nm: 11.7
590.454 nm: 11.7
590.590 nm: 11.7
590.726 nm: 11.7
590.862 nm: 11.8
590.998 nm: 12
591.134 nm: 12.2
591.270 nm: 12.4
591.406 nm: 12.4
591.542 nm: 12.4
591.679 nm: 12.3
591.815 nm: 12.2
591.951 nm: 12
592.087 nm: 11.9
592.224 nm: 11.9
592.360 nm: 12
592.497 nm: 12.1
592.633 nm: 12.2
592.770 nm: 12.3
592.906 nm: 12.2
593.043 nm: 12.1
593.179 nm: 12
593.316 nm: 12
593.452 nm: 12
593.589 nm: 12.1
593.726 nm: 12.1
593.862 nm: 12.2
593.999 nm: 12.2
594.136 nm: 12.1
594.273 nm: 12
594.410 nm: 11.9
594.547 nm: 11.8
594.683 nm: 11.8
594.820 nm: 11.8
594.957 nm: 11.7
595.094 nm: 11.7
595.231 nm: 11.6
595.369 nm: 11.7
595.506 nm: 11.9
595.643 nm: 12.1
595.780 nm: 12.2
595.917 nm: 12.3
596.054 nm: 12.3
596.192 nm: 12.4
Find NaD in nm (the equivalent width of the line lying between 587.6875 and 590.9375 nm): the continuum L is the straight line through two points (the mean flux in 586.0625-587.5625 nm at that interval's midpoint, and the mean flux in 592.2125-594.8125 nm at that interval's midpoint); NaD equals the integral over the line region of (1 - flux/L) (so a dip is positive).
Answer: 0.28 nm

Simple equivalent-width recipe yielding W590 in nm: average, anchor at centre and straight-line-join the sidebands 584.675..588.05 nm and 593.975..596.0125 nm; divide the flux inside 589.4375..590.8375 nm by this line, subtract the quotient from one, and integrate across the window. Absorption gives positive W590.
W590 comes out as 0.071 nm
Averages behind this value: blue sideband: 12.1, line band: 11.4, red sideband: 11.9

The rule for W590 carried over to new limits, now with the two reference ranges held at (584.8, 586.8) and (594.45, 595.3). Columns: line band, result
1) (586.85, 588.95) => 0.12 nm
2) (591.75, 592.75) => -0.02 nm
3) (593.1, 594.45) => -0.03 nm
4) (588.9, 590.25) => 0.13 nm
